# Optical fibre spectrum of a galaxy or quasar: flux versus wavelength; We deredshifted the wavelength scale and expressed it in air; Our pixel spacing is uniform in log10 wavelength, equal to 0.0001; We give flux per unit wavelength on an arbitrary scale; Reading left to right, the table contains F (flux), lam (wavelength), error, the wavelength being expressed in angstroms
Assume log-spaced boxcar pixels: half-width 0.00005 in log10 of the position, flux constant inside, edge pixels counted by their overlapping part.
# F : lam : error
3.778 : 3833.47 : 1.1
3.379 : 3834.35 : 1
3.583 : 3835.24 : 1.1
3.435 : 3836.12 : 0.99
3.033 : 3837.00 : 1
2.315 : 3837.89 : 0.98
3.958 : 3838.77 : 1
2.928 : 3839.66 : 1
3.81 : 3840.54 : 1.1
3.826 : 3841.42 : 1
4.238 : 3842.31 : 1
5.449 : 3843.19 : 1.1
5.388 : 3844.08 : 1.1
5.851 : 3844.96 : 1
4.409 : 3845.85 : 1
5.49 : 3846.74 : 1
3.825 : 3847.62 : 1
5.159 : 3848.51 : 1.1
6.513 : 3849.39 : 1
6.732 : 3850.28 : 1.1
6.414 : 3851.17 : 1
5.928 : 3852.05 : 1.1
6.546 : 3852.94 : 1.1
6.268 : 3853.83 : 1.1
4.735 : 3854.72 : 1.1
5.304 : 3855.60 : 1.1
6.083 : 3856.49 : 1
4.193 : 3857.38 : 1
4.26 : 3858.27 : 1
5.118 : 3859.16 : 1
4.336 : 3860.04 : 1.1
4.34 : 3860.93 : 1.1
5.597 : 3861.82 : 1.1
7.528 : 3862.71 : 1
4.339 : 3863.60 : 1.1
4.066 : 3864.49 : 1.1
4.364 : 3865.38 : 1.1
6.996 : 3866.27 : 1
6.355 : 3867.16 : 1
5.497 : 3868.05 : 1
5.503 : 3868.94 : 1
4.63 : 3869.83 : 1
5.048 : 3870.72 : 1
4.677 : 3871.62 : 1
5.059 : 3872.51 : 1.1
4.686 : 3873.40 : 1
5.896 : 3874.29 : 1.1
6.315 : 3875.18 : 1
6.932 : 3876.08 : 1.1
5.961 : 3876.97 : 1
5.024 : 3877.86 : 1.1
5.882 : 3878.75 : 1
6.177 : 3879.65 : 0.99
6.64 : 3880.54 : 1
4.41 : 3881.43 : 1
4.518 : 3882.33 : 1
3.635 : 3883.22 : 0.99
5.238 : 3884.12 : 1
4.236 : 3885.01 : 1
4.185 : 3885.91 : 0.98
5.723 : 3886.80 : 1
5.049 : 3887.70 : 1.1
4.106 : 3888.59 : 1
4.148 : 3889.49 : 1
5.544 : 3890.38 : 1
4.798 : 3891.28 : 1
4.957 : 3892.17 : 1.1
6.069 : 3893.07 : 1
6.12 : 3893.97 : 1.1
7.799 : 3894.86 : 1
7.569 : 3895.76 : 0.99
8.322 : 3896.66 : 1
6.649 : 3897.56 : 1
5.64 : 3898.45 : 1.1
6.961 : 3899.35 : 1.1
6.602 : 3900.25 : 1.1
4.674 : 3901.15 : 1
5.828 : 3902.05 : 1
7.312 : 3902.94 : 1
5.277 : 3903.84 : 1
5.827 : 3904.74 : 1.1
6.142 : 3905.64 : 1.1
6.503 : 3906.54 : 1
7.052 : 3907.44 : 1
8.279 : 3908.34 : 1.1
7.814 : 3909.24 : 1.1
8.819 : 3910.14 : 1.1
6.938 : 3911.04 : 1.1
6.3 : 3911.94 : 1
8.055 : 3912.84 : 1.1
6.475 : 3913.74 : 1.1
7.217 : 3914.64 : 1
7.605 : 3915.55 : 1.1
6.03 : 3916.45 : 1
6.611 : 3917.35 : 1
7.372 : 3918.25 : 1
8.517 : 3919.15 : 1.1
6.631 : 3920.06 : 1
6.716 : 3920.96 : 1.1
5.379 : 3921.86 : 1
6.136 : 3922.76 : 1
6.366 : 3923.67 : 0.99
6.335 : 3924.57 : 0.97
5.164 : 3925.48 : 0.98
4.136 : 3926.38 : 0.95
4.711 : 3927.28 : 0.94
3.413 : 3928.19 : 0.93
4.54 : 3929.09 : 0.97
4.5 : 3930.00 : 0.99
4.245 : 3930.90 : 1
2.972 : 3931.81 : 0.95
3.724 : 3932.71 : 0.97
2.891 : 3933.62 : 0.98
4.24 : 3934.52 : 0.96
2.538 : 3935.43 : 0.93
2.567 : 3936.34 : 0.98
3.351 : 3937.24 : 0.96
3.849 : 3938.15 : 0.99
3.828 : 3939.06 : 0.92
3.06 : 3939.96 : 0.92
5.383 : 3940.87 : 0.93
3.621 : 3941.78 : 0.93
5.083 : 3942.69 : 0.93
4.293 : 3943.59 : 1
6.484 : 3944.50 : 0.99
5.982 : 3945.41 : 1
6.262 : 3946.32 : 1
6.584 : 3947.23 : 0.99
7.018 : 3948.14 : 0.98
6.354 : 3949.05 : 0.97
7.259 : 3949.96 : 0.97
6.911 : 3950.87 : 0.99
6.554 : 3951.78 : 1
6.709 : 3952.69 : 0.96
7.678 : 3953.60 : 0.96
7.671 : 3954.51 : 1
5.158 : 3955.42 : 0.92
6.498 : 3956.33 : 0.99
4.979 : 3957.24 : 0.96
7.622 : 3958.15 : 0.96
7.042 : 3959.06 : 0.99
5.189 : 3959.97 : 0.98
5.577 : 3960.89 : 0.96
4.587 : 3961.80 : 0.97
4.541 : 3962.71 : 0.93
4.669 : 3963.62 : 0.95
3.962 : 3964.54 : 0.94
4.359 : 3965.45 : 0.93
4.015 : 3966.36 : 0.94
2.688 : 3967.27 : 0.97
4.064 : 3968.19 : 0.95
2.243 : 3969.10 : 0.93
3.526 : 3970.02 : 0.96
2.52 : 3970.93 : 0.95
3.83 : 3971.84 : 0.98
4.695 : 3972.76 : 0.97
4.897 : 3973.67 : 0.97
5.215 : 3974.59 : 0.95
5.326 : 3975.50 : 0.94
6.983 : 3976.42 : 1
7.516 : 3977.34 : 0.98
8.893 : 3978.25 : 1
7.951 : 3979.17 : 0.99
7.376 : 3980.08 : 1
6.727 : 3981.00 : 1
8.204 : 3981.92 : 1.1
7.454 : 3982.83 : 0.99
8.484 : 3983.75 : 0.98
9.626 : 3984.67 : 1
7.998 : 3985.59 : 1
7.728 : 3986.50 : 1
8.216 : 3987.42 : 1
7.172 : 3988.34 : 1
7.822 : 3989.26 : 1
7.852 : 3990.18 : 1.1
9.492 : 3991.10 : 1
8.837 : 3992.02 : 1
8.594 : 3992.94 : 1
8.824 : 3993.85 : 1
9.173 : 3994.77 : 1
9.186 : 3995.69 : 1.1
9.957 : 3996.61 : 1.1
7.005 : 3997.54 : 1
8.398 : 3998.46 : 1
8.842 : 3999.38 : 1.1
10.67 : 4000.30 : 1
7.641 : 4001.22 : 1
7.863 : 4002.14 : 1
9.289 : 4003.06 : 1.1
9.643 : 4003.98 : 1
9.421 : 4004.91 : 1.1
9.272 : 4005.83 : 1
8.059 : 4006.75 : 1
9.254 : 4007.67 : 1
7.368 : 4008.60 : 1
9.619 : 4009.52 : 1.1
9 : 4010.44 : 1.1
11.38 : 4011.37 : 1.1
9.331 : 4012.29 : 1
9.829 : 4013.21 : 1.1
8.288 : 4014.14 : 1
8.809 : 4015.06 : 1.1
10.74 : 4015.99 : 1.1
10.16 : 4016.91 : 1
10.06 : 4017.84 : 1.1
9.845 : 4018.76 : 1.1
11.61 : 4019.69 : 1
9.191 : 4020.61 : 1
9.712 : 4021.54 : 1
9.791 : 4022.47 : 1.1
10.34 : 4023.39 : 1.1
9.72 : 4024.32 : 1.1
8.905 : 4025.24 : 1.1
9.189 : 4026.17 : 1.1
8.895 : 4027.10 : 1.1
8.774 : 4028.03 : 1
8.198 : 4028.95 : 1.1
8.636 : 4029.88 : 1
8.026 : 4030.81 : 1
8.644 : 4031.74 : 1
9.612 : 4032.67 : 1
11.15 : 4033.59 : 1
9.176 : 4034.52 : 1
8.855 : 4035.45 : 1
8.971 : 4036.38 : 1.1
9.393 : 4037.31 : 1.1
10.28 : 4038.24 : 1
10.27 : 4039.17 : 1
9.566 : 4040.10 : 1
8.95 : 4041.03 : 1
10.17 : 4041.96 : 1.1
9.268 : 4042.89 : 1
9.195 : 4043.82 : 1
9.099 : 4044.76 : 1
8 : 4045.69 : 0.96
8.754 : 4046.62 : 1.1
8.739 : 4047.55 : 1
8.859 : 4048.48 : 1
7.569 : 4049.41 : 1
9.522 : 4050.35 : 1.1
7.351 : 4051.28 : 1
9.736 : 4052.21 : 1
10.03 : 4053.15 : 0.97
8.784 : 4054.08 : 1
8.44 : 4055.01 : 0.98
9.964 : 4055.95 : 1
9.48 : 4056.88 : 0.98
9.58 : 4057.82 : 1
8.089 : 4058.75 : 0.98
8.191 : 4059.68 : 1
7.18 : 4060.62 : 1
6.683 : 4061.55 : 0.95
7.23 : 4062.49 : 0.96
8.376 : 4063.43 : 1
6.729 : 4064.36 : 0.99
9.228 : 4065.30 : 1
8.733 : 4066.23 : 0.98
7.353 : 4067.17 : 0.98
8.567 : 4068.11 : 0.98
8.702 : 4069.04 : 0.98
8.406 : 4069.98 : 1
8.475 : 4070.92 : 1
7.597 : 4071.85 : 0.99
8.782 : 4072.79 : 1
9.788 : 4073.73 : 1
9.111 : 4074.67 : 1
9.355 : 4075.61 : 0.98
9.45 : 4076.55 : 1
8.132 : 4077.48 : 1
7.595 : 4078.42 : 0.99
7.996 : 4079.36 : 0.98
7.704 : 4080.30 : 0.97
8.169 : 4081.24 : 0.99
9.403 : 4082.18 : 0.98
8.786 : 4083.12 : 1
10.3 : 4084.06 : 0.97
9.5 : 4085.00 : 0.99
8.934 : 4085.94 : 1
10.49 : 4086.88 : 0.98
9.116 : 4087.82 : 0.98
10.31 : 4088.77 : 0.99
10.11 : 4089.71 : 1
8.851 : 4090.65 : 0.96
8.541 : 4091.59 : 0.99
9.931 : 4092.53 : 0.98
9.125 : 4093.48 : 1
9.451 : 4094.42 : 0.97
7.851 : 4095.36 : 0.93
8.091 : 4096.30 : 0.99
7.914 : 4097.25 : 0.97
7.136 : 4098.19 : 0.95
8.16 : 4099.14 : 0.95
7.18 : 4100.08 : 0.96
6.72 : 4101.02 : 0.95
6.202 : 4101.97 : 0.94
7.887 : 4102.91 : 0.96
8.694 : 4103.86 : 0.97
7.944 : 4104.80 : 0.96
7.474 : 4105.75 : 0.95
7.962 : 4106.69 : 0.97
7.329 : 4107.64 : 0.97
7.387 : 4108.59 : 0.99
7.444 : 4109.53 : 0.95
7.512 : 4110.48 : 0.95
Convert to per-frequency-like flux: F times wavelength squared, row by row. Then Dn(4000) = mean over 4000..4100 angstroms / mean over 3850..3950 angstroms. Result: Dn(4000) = 1.73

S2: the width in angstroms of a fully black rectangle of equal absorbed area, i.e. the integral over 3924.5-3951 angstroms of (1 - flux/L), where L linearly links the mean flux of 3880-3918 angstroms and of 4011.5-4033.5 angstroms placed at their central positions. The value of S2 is 9.4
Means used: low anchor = 6.14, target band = 4.66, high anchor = 9.47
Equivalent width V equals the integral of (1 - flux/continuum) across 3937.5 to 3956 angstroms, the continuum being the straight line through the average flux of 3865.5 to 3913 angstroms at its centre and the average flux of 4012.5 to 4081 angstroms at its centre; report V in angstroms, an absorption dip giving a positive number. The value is 3.34 angstroms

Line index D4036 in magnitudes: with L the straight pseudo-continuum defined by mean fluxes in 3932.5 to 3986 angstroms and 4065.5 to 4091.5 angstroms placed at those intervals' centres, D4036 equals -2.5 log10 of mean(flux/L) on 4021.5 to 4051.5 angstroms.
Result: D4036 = -0.19 mag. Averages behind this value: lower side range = 5.51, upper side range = 8.88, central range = 9.15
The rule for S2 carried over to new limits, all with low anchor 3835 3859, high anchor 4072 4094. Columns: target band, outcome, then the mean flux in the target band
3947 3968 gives 3.1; 5.78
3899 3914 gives -2.2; 6.76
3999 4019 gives -4.0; 9.29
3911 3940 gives 4.5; 5.23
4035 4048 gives -1.4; 9.25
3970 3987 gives 1.3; 6.66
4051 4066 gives 0.3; 8.46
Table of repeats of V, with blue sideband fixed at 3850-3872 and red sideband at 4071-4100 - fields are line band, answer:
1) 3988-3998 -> -1.5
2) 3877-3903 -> 0.9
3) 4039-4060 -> -1.9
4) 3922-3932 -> 2.4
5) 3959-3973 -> 5.7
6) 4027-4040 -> -1.9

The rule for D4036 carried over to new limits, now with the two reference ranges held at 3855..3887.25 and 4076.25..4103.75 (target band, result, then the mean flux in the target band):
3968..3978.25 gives 0.37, 4.83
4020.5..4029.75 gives -0.21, 9.25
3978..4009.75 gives -0.19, 8.5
